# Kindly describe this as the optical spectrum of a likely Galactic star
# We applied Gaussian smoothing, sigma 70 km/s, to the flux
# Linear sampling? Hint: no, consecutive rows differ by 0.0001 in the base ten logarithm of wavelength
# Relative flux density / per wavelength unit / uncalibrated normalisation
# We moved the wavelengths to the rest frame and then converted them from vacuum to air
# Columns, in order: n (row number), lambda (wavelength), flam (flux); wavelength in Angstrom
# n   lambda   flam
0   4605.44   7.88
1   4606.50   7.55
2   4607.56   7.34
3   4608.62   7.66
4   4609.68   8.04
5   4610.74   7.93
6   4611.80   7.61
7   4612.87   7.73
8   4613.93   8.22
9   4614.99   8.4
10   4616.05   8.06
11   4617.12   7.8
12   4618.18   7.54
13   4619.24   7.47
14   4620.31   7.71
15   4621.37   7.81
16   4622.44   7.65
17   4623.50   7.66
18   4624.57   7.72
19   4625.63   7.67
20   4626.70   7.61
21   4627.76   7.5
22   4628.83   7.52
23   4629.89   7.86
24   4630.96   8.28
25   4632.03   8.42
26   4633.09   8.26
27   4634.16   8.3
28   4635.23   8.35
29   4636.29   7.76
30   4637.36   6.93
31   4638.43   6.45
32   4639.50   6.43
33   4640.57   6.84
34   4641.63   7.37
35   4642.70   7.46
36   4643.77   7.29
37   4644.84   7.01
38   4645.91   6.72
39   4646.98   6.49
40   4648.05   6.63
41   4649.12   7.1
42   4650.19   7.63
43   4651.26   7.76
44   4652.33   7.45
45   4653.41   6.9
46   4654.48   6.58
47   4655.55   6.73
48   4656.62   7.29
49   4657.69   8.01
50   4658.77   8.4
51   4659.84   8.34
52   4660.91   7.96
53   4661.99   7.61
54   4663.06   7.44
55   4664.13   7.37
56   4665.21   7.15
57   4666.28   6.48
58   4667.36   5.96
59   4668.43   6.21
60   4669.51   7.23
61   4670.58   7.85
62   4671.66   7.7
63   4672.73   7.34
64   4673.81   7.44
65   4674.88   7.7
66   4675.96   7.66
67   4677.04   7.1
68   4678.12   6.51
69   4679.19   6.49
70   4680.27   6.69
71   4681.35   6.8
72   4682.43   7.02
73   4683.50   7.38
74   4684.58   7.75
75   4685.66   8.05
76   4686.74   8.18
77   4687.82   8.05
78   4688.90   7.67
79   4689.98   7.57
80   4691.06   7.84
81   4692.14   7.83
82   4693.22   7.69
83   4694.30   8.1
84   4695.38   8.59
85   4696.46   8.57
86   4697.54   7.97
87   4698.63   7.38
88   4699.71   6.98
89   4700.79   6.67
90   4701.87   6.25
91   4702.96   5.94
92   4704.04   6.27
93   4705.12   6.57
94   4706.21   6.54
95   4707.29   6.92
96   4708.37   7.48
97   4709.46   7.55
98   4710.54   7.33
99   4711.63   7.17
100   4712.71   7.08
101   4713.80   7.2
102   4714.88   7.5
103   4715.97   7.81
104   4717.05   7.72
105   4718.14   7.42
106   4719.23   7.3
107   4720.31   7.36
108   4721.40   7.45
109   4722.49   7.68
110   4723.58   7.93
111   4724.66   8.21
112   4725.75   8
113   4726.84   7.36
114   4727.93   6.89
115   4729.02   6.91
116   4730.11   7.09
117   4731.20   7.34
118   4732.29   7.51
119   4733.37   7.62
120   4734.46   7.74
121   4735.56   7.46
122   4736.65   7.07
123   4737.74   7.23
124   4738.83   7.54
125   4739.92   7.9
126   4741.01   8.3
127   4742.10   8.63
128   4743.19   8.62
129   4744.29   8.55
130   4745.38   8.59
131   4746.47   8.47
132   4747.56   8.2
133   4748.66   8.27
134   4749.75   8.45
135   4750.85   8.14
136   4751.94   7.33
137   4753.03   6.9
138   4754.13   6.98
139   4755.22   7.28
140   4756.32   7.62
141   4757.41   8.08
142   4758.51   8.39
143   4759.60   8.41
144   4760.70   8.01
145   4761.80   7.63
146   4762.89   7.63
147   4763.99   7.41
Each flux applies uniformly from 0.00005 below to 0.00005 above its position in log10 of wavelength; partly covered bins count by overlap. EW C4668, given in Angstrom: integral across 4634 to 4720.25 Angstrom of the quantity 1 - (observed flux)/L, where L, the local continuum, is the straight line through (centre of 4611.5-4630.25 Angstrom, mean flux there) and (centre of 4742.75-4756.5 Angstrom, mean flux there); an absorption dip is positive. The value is 6.0 Angstrom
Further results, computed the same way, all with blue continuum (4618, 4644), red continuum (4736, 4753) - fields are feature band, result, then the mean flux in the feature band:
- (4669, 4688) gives 1.0 Angstrom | 7.37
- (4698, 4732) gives 3.1 Angstrom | 7.21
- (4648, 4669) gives 1.2 Angstrom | 7.26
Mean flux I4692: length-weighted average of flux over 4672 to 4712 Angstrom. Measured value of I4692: 7.33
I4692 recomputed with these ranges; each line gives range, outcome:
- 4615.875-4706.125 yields 7.39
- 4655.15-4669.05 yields 7.31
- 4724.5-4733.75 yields 7.4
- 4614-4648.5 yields 7.54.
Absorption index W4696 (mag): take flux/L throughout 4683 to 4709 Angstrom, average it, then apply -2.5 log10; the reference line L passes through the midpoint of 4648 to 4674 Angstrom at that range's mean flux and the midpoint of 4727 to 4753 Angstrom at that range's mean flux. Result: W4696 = 0.014 mag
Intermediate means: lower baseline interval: 7.31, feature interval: 7.42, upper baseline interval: 7.8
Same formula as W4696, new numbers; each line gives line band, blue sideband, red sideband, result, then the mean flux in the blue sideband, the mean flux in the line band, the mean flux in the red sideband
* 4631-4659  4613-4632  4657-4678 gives 0.04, 7.81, 7.33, 7.4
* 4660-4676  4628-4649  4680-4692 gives 0.03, 7.38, 7.29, 7.57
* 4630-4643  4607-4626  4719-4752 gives 0.03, 7.78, 7.58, 7.79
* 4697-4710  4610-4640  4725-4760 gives 0.13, 7.74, 6.87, 7.78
